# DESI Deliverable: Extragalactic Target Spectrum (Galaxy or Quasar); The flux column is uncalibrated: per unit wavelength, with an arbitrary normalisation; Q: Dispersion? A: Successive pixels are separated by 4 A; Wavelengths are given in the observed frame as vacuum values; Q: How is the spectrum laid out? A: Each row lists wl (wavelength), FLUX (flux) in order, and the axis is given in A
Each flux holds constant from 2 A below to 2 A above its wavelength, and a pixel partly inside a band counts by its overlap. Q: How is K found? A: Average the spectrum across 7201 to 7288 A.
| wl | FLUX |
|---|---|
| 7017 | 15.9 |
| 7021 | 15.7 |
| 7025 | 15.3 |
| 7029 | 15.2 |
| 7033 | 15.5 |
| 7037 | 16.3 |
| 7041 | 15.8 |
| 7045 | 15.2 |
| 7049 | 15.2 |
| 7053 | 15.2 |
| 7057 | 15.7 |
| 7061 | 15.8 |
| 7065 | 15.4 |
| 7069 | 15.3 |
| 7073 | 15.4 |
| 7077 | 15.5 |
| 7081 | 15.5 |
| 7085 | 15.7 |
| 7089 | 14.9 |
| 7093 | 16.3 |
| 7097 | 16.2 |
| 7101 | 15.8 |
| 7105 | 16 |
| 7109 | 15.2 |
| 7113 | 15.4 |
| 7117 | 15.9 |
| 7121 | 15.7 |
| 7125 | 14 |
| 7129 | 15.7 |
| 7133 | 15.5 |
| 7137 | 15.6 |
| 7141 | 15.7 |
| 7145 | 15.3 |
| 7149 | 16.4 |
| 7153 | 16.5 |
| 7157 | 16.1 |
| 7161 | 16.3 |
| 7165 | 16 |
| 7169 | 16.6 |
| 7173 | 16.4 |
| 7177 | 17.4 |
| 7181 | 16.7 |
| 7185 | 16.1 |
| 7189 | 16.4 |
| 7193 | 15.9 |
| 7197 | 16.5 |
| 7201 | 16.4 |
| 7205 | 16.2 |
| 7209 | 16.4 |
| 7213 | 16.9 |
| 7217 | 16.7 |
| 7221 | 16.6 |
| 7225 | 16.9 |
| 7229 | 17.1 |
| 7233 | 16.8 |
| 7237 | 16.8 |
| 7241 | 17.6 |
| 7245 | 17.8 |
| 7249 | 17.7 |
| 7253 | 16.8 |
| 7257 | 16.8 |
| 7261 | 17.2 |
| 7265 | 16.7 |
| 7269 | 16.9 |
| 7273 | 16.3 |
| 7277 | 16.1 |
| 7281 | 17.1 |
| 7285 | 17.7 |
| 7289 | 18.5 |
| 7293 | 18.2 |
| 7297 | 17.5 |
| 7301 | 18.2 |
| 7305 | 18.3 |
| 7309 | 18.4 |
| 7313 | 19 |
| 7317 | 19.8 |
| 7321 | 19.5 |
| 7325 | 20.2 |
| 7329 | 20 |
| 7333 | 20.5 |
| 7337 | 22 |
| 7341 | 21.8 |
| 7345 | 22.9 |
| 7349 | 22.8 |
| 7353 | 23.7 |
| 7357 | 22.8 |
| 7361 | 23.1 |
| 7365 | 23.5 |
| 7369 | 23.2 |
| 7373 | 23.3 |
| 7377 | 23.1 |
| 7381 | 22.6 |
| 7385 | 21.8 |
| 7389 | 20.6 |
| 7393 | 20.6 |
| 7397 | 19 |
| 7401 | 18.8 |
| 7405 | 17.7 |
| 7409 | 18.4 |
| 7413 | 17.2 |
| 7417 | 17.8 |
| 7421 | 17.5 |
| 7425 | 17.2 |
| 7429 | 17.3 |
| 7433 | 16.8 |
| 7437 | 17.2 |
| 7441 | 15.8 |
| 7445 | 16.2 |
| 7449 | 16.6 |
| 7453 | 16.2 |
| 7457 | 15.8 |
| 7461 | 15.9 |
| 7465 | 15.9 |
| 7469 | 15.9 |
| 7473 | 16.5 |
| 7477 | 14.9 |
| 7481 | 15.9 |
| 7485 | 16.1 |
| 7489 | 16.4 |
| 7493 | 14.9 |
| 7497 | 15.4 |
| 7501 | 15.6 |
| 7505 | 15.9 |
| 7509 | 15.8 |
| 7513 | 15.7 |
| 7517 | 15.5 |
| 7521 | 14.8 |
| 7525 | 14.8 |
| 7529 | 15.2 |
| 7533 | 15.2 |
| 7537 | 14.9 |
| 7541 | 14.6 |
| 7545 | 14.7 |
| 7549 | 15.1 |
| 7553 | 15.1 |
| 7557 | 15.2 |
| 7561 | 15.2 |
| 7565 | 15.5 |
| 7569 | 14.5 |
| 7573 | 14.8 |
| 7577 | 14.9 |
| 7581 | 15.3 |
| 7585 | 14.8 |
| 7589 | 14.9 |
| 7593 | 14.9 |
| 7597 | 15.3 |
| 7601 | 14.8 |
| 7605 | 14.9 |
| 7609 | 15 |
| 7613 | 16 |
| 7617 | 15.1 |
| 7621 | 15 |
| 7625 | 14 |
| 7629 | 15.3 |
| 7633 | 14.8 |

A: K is 16.9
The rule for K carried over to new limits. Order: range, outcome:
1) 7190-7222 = 16.4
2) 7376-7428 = 19.3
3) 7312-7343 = 20.4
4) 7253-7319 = 17.6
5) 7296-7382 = 21.2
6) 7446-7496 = 15.9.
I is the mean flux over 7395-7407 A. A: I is 18.5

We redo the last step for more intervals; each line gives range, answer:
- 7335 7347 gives 22.2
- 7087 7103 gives 15.8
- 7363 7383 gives 23.1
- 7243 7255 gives 17.4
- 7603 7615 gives 15.3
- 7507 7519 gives 15.7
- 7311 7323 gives 19.4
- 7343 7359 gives 23.1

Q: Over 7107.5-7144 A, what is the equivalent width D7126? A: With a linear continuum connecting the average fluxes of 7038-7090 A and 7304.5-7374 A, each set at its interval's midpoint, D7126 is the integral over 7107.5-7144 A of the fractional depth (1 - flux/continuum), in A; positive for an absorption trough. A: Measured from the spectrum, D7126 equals 3.0 A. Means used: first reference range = 15.5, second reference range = 21.4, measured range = 15.4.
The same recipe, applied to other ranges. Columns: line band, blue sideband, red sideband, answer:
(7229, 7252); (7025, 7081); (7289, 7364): 1.96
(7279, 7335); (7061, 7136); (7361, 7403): 3.67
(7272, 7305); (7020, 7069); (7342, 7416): 3.74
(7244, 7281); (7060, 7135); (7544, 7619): -3.70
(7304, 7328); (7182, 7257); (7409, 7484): -3.77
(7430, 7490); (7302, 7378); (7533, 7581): 5.68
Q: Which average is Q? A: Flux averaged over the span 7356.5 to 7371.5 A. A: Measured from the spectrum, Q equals 23.2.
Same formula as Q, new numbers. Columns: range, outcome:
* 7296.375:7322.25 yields 18.7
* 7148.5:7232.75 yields 16.5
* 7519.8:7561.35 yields 15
